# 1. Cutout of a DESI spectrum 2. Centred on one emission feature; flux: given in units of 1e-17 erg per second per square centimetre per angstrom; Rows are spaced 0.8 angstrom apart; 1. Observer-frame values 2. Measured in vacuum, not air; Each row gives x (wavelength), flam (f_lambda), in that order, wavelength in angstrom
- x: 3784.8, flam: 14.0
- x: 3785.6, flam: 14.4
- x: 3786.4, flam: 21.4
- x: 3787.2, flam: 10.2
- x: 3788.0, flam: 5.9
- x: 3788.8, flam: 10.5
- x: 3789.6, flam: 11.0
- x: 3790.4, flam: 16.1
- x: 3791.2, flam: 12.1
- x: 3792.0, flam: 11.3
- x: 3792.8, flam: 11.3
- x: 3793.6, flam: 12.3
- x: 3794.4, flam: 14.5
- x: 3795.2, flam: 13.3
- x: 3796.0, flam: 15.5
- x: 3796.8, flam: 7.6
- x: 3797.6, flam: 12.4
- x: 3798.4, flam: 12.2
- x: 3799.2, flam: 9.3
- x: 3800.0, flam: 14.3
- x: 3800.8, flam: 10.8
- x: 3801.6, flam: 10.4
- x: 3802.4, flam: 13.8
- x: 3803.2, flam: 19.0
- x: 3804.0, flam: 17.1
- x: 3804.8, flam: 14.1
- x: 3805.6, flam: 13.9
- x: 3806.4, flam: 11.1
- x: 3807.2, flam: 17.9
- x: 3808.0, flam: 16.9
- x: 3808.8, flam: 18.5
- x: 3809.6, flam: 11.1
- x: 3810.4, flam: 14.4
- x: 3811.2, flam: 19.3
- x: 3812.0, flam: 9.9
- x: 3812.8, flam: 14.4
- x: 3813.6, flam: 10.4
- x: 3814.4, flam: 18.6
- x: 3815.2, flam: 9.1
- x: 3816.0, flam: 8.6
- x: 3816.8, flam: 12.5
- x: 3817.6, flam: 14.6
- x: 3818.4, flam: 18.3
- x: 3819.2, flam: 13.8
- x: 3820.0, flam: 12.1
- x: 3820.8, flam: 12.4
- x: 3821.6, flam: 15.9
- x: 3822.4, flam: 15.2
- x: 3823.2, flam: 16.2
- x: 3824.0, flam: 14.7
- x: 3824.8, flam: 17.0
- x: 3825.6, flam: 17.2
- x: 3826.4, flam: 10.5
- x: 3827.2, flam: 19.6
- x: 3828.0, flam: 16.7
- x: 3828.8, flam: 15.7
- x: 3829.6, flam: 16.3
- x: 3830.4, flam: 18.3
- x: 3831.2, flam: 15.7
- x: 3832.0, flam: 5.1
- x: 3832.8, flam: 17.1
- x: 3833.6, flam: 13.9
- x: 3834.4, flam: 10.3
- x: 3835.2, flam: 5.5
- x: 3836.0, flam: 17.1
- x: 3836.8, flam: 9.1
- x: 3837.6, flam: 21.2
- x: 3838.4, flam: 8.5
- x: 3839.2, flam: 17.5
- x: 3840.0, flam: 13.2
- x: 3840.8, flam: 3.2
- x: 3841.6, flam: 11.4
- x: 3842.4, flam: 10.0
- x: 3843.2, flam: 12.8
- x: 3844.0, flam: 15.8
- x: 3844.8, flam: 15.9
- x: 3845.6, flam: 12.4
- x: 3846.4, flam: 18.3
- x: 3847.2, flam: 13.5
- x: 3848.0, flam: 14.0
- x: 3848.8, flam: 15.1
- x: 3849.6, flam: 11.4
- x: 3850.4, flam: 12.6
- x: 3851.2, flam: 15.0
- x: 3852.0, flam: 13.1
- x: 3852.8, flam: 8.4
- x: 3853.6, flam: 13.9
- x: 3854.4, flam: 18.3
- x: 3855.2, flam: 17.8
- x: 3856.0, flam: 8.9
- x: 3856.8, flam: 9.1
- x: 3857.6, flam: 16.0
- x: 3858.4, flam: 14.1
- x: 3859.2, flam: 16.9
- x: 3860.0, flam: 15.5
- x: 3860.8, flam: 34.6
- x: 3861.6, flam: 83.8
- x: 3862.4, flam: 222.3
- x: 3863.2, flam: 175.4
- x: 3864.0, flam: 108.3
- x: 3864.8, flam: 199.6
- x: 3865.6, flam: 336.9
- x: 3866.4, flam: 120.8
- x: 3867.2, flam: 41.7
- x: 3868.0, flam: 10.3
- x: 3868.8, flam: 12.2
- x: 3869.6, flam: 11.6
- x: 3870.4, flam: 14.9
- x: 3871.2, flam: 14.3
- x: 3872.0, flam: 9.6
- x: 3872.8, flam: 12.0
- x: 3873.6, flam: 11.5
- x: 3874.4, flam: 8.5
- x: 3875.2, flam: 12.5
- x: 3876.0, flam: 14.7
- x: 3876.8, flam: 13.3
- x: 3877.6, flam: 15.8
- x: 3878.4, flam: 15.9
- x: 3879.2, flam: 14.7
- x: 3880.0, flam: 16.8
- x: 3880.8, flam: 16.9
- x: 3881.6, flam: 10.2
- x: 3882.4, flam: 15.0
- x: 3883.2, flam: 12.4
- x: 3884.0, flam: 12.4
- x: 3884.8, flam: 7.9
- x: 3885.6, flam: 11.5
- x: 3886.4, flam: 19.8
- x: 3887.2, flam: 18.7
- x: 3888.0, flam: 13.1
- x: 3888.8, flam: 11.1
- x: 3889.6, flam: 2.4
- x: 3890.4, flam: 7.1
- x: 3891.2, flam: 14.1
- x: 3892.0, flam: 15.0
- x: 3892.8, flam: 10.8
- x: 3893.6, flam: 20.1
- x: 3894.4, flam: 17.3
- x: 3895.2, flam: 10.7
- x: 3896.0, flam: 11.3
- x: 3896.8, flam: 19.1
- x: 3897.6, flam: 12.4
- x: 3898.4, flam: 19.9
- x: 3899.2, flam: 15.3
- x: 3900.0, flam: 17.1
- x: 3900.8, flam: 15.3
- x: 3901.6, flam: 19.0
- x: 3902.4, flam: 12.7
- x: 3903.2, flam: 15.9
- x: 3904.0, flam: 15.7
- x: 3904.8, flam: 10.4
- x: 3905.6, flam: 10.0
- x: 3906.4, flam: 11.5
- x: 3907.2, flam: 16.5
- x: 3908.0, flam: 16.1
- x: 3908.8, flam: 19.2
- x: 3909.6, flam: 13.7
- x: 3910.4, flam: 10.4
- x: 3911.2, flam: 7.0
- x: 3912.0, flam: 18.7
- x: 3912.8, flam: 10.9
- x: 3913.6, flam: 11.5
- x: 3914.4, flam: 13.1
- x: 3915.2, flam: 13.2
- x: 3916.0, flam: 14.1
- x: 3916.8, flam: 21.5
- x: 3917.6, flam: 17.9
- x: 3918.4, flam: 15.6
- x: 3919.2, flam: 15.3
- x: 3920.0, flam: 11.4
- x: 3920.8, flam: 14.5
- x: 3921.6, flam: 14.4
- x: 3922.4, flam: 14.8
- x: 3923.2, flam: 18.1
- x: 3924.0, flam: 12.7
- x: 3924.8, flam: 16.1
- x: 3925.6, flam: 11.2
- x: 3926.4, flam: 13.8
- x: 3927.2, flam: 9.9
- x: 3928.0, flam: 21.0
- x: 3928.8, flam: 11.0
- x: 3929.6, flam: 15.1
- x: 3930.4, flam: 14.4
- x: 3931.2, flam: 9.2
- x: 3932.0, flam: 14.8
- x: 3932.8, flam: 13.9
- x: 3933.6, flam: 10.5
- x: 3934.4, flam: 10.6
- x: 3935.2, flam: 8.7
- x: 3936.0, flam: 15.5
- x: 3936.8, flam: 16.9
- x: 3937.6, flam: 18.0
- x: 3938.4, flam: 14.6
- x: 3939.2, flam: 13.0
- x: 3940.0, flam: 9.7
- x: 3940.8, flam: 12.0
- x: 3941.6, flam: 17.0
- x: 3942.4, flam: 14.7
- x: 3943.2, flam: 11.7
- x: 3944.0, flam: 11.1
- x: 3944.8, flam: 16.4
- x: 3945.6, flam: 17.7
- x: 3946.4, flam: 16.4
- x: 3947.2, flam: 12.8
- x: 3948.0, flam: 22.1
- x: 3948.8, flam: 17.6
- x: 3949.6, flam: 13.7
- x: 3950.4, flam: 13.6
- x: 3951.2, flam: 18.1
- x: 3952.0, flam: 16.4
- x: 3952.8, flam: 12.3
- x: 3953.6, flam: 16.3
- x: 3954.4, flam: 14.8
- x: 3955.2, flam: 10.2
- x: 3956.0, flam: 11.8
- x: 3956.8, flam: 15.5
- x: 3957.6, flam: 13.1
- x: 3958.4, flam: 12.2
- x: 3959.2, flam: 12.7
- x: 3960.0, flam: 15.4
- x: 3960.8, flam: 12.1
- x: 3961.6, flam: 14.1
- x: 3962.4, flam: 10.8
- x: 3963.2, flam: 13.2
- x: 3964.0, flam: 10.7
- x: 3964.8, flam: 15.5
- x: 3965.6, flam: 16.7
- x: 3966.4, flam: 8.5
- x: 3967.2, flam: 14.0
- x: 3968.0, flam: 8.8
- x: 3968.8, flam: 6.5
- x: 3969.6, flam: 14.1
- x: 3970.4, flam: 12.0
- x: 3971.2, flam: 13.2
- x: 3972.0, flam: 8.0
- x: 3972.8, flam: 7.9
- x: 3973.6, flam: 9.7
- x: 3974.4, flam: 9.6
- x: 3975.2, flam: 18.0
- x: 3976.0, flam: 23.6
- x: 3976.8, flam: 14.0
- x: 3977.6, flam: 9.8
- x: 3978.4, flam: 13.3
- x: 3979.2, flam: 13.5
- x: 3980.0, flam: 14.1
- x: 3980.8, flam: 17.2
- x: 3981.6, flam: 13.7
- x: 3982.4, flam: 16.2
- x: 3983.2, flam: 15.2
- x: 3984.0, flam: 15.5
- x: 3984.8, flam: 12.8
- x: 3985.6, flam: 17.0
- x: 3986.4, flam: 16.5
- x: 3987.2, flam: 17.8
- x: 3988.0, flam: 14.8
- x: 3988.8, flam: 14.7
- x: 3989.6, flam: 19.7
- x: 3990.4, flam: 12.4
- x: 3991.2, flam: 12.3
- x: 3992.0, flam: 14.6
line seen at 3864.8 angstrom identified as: [O II] 3727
